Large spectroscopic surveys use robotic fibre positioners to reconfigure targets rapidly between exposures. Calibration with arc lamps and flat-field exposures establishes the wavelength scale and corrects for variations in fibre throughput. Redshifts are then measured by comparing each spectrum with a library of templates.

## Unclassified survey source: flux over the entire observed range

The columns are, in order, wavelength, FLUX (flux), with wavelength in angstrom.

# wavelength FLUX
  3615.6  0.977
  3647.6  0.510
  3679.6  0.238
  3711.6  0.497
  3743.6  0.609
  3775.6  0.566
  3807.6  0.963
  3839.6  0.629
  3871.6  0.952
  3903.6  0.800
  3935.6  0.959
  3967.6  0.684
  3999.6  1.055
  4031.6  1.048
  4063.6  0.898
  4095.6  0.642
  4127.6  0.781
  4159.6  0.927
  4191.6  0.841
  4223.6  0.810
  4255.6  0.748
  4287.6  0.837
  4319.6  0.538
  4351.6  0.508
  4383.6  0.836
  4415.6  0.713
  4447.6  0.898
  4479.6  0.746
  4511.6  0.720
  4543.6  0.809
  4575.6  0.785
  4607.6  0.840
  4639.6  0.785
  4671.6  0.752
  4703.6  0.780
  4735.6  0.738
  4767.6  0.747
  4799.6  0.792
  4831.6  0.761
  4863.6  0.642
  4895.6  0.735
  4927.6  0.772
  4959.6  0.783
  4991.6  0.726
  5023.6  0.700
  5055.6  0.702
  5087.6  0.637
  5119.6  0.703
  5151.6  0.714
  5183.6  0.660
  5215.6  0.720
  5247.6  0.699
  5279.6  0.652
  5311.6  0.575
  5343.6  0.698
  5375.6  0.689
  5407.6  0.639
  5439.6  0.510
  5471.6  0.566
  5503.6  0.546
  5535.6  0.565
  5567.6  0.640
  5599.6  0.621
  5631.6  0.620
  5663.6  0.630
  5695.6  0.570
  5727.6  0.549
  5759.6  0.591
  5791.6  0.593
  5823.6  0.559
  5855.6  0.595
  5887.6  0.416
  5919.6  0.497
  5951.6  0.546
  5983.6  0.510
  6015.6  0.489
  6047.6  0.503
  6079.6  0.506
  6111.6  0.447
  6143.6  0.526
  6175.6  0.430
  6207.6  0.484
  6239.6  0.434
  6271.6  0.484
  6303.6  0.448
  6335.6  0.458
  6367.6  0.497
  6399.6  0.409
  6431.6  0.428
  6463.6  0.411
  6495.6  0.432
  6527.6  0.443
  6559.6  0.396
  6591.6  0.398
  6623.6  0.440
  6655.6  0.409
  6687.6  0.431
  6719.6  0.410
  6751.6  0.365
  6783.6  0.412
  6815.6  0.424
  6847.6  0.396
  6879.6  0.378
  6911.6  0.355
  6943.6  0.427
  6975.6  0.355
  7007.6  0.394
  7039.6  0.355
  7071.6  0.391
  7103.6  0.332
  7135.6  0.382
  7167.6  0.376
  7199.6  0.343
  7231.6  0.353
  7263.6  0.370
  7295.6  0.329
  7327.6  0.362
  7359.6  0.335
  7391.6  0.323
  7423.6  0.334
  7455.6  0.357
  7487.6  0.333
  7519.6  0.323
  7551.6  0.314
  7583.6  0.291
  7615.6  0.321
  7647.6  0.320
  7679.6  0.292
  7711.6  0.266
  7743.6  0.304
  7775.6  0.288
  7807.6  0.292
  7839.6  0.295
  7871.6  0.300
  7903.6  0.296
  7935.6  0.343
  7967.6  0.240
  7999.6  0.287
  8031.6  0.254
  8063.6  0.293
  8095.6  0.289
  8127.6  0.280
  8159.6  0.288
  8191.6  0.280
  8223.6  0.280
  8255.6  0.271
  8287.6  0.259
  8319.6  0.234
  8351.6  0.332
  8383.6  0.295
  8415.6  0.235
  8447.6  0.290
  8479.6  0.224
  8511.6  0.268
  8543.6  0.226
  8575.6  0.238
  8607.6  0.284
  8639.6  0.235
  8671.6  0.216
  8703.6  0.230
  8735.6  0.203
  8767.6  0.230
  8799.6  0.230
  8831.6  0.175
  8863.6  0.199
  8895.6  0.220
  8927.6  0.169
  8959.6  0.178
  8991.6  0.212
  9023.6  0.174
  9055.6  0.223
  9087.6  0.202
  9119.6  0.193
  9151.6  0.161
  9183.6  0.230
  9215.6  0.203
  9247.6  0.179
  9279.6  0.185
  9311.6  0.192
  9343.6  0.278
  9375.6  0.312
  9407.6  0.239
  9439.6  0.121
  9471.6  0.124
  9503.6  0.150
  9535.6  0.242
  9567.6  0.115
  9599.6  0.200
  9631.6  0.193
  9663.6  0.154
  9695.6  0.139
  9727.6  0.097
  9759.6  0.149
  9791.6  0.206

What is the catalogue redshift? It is 0.000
